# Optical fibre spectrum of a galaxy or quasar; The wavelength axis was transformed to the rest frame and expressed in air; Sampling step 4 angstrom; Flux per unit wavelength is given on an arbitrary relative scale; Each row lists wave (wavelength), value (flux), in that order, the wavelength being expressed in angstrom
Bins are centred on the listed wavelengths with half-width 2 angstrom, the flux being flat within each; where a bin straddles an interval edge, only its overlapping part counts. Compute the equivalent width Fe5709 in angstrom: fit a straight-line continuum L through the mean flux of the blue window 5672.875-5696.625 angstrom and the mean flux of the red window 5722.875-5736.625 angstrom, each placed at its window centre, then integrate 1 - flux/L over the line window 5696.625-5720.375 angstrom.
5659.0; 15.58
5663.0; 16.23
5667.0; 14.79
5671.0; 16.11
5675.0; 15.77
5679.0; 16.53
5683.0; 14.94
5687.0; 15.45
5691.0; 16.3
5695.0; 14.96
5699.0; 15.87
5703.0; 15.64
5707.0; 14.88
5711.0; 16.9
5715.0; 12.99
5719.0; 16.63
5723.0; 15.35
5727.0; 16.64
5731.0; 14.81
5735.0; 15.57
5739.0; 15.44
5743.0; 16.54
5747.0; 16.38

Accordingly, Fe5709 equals 0.3 angstrom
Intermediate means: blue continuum 15.7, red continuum 15.6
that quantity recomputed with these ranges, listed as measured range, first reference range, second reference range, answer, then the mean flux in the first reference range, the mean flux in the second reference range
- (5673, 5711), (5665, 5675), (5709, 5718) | -0.8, 15.5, 15.1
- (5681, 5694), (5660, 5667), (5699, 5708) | 0.0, 15.7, 15.4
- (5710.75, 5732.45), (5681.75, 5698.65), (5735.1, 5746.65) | 0.4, 15.5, 16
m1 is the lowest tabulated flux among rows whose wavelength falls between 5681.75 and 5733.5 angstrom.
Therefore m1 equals 12.99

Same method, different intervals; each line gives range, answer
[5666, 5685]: 14.79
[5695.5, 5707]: 14.88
